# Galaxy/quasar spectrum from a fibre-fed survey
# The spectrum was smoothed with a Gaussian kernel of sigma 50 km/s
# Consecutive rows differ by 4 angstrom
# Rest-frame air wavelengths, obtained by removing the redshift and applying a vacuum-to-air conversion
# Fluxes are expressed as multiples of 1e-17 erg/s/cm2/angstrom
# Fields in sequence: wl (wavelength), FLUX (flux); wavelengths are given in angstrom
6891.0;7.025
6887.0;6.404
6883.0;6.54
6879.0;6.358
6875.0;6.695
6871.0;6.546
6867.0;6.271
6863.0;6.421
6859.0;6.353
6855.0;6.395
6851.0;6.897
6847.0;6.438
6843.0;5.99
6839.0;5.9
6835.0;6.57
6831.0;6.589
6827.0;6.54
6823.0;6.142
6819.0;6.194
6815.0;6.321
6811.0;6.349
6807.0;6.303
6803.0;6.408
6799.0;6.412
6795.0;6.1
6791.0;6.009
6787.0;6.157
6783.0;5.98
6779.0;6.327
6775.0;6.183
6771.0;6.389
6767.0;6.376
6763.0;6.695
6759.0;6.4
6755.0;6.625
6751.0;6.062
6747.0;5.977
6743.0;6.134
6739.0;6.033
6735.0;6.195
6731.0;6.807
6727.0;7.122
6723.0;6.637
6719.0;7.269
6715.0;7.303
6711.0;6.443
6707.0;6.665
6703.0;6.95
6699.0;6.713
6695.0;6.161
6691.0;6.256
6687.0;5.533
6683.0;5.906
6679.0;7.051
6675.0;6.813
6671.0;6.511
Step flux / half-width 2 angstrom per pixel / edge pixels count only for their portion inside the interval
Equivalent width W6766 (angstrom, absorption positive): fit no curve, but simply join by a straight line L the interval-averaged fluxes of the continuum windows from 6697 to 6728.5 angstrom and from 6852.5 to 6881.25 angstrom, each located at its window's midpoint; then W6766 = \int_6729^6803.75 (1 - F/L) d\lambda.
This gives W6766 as 5.1 angstrom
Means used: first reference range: 6.88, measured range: 6.28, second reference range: 6.44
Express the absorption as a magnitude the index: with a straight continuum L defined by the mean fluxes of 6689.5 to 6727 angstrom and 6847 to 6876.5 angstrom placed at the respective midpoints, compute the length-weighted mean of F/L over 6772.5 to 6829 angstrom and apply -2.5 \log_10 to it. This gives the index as 0.06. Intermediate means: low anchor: 6.74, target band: 6.25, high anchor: 6.5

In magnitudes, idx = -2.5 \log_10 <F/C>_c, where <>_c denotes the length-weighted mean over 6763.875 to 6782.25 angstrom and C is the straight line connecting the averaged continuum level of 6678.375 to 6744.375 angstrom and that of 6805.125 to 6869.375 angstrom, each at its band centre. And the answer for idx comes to 0.02 mag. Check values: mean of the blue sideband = 6.53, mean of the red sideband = 6.36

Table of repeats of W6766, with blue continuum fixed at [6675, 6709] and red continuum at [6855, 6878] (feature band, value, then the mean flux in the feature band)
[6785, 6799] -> 0.7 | 6.13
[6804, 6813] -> 0.1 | 6.34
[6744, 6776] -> 0.5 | 6.34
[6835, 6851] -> 0.4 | 6.27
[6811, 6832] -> 0.3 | 6.35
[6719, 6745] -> -0.5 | 6.55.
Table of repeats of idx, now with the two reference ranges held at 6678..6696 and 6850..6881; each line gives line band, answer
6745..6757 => 0.01 mag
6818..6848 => 0.02 mag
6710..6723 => -0.13 mag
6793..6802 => 0.01 mag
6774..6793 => 0.03 mag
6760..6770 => -0.04 mag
